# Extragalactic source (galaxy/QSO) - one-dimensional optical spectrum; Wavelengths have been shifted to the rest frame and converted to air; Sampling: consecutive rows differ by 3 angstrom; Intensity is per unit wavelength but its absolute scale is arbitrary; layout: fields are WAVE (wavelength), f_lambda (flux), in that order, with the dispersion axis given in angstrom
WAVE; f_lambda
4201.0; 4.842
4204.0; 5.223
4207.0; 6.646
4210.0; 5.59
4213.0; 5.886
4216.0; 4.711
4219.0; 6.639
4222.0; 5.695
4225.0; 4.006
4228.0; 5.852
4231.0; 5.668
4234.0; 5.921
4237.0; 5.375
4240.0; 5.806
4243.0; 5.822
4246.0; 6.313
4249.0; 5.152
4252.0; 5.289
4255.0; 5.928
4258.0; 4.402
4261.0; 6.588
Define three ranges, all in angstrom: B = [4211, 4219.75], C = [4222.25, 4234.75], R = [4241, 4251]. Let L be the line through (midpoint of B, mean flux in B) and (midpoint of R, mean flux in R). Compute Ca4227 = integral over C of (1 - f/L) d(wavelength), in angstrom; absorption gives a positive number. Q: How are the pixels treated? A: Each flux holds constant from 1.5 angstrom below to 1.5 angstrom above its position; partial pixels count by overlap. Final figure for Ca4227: 0.7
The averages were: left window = 5.66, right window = 5.74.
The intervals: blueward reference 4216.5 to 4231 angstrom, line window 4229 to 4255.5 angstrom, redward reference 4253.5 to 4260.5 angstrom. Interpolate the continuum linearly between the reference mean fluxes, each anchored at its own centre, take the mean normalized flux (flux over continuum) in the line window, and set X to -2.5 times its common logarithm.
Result -0.05 mag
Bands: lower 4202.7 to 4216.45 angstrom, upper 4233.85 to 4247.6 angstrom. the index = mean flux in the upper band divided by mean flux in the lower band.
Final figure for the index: 1.03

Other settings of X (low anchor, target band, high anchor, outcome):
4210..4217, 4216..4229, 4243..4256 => 0.01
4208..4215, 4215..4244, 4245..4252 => 0.02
